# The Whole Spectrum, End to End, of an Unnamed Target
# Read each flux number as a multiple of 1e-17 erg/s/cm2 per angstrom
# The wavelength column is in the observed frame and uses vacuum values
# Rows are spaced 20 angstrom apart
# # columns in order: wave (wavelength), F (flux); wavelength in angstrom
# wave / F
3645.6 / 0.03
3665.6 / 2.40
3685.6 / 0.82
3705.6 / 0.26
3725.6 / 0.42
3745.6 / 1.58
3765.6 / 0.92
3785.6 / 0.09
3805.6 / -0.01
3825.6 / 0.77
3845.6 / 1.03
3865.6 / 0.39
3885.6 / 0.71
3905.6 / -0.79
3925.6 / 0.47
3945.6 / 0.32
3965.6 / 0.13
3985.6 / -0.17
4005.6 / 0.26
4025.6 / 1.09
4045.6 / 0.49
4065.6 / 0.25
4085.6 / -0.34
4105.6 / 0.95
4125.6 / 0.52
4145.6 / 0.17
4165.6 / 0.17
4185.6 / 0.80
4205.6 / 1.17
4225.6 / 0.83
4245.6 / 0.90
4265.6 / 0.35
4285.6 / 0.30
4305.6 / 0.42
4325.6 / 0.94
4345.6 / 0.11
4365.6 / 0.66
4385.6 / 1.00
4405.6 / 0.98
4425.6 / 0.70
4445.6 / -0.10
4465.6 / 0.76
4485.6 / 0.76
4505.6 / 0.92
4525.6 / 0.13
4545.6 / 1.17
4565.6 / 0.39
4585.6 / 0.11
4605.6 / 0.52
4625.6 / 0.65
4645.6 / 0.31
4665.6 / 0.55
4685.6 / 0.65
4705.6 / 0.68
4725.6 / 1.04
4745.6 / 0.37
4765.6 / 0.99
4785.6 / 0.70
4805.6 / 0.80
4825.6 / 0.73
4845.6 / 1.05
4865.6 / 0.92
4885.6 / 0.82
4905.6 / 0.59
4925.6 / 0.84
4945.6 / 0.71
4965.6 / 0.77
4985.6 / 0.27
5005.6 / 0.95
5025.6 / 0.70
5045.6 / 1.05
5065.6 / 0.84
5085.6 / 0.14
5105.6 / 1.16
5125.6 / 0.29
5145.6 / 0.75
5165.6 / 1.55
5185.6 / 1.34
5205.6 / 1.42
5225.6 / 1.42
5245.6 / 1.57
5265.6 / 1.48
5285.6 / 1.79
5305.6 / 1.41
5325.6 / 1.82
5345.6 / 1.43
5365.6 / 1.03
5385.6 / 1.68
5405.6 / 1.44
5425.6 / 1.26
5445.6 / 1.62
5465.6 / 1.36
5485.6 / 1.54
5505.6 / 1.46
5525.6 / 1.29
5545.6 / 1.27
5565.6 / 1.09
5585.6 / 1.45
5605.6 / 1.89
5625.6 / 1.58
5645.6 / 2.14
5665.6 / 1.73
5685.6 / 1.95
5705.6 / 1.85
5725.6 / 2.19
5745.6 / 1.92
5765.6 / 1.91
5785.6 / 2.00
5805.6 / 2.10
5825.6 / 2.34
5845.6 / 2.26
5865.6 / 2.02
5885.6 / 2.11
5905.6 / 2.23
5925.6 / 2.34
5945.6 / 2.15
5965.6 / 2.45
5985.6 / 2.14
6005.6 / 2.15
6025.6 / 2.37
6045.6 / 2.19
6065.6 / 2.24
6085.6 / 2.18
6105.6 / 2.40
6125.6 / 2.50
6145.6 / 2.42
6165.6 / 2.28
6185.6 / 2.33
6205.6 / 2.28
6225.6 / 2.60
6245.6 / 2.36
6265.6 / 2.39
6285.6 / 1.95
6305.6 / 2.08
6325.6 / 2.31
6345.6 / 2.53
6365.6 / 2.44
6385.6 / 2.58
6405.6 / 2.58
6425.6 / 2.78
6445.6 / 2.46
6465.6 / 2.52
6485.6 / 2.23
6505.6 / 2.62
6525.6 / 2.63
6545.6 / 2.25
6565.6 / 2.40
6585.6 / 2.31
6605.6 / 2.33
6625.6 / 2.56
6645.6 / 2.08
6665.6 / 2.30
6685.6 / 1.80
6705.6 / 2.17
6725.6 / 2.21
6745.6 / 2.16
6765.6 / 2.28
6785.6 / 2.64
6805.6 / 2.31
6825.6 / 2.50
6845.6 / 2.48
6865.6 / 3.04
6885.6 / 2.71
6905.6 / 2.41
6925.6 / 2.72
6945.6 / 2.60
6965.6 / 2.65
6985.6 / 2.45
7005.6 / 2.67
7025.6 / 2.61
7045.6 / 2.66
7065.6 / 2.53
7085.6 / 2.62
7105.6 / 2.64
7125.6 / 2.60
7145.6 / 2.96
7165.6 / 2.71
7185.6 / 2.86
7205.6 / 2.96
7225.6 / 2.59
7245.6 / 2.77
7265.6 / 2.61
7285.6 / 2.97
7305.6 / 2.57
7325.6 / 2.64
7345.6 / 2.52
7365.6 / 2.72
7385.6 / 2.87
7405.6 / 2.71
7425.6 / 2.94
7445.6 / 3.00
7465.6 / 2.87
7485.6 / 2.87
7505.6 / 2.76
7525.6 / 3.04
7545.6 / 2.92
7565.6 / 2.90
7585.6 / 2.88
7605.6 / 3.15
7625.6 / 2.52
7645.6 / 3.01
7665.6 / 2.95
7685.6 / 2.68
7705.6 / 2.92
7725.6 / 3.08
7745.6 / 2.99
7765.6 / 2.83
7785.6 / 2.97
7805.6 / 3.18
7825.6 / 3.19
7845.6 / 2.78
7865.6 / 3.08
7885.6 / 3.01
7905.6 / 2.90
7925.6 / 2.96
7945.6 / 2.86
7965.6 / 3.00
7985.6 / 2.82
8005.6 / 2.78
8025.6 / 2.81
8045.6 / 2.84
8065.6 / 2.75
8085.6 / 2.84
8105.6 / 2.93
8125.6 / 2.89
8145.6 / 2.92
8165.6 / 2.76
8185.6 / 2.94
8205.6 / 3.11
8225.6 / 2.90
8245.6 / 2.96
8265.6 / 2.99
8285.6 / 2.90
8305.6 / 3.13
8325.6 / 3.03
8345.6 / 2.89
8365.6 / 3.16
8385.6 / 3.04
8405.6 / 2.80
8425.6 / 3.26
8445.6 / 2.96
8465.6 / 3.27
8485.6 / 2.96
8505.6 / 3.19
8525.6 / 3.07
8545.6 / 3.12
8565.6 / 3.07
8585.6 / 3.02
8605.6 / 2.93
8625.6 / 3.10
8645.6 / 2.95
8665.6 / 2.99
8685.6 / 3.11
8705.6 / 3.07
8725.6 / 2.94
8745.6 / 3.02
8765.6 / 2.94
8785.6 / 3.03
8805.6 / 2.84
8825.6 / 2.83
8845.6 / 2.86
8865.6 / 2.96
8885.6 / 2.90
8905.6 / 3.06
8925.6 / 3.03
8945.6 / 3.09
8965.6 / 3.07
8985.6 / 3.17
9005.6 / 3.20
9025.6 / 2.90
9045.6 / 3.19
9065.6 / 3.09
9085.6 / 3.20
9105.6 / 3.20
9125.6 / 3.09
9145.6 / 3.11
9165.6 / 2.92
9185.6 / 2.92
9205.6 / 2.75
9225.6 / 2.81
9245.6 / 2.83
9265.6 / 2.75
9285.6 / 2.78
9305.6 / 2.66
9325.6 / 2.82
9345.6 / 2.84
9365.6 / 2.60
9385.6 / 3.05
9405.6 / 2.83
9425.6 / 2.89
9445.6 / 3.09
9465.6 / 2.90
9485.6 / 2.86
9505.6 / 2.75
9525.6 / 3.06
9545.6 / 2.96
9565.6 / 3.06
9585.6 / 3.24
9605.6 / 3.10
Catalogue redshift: 0.29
